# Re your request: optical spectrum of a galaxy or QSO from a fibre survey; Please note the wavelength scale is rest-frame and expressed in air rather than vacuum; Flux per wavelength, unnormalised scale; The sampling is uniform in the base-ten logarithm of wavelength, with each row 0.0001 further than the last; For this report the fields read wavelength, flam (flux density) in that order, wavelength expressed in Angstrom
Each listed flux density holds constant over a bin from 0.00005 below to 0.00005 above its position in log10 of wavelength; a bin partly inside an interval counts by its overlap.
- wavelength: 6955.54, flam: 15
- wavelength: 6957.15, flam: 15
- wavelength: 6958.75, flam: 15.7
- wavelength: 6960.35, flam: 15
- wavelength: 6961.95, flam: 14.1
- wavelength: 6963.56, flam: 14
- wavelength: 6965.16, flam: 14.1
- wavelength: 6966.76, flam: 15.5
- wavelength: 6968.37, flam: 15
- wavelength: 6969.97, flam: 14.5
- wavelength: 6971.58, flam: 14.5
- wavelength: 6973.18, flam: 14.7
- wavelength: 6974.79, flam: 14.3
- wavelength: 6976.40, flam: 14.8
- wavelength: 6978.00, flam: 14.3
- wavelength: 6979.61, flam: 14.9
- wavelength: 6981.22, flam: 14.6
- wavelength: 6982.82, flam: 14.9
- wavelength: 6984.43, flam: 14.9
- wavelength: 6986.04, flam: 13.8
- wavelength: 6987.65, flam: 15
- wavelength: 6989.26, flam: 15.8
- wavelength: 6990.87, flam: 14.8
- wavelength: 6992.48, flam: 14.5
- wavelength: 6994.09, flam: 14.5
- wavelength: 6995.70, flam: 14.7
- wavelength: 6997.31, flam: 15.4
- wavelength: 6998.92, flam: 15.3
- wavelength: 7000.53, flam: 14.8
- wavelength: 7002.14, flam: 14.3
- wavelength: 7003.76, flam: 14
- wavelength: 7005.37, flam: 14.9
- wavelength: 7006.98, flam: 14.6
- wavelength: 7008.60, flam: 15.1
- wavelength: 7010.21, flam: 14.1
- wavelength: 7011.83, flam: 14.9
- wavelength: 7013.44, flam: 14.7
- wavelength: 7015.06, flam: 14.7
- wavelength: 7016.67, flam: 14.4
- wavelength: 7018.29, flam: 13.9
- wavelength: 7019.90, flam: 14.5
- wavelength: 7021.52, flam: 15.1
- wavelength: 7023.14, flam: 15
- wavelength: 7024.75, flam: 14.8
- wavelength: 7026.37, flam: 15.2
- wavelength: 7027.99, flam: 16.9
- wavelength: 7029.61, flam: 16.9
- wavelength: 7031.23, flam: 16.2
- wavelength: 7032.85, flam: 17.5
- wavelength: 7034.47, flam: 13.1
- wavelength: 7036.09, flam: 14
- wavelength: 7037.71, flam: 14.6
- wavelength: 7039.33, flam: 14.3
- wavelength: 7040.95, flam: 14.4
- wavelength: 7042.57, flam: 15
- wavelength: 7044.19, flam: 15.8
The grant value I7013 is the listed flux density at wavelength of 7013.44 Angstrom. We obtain 14.7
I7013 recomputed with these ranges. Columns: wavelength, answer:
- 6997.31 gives 15.4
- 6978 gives 14.3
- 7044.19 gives 15.8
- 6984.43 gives 14.9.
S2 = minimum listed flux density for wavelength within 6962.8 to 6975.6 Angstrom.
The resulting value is 14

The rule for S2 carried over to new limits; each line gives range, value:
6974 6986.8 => 13.8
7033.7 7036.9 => 13.1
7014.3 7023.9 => 13.9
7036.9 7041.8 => 14.3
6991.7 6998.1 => 14.5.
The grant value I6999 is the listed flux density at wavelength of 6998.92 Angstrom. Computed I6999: 15.3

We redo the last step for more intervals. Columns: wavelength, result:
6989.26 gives 15.8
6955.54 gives 15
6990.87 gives 14.8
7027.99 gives 16.9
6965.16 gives 14.1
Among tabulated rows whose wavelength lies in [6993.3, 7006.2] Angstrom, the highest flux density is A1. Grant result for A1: 15.4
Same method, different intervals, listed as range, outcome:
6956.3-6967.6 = 15.7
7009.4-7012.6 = 14.9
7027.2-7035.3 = 17.5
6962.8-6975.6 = 15.5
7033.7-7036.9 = 14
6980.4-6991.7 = 15.8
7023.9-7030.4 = 16.9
